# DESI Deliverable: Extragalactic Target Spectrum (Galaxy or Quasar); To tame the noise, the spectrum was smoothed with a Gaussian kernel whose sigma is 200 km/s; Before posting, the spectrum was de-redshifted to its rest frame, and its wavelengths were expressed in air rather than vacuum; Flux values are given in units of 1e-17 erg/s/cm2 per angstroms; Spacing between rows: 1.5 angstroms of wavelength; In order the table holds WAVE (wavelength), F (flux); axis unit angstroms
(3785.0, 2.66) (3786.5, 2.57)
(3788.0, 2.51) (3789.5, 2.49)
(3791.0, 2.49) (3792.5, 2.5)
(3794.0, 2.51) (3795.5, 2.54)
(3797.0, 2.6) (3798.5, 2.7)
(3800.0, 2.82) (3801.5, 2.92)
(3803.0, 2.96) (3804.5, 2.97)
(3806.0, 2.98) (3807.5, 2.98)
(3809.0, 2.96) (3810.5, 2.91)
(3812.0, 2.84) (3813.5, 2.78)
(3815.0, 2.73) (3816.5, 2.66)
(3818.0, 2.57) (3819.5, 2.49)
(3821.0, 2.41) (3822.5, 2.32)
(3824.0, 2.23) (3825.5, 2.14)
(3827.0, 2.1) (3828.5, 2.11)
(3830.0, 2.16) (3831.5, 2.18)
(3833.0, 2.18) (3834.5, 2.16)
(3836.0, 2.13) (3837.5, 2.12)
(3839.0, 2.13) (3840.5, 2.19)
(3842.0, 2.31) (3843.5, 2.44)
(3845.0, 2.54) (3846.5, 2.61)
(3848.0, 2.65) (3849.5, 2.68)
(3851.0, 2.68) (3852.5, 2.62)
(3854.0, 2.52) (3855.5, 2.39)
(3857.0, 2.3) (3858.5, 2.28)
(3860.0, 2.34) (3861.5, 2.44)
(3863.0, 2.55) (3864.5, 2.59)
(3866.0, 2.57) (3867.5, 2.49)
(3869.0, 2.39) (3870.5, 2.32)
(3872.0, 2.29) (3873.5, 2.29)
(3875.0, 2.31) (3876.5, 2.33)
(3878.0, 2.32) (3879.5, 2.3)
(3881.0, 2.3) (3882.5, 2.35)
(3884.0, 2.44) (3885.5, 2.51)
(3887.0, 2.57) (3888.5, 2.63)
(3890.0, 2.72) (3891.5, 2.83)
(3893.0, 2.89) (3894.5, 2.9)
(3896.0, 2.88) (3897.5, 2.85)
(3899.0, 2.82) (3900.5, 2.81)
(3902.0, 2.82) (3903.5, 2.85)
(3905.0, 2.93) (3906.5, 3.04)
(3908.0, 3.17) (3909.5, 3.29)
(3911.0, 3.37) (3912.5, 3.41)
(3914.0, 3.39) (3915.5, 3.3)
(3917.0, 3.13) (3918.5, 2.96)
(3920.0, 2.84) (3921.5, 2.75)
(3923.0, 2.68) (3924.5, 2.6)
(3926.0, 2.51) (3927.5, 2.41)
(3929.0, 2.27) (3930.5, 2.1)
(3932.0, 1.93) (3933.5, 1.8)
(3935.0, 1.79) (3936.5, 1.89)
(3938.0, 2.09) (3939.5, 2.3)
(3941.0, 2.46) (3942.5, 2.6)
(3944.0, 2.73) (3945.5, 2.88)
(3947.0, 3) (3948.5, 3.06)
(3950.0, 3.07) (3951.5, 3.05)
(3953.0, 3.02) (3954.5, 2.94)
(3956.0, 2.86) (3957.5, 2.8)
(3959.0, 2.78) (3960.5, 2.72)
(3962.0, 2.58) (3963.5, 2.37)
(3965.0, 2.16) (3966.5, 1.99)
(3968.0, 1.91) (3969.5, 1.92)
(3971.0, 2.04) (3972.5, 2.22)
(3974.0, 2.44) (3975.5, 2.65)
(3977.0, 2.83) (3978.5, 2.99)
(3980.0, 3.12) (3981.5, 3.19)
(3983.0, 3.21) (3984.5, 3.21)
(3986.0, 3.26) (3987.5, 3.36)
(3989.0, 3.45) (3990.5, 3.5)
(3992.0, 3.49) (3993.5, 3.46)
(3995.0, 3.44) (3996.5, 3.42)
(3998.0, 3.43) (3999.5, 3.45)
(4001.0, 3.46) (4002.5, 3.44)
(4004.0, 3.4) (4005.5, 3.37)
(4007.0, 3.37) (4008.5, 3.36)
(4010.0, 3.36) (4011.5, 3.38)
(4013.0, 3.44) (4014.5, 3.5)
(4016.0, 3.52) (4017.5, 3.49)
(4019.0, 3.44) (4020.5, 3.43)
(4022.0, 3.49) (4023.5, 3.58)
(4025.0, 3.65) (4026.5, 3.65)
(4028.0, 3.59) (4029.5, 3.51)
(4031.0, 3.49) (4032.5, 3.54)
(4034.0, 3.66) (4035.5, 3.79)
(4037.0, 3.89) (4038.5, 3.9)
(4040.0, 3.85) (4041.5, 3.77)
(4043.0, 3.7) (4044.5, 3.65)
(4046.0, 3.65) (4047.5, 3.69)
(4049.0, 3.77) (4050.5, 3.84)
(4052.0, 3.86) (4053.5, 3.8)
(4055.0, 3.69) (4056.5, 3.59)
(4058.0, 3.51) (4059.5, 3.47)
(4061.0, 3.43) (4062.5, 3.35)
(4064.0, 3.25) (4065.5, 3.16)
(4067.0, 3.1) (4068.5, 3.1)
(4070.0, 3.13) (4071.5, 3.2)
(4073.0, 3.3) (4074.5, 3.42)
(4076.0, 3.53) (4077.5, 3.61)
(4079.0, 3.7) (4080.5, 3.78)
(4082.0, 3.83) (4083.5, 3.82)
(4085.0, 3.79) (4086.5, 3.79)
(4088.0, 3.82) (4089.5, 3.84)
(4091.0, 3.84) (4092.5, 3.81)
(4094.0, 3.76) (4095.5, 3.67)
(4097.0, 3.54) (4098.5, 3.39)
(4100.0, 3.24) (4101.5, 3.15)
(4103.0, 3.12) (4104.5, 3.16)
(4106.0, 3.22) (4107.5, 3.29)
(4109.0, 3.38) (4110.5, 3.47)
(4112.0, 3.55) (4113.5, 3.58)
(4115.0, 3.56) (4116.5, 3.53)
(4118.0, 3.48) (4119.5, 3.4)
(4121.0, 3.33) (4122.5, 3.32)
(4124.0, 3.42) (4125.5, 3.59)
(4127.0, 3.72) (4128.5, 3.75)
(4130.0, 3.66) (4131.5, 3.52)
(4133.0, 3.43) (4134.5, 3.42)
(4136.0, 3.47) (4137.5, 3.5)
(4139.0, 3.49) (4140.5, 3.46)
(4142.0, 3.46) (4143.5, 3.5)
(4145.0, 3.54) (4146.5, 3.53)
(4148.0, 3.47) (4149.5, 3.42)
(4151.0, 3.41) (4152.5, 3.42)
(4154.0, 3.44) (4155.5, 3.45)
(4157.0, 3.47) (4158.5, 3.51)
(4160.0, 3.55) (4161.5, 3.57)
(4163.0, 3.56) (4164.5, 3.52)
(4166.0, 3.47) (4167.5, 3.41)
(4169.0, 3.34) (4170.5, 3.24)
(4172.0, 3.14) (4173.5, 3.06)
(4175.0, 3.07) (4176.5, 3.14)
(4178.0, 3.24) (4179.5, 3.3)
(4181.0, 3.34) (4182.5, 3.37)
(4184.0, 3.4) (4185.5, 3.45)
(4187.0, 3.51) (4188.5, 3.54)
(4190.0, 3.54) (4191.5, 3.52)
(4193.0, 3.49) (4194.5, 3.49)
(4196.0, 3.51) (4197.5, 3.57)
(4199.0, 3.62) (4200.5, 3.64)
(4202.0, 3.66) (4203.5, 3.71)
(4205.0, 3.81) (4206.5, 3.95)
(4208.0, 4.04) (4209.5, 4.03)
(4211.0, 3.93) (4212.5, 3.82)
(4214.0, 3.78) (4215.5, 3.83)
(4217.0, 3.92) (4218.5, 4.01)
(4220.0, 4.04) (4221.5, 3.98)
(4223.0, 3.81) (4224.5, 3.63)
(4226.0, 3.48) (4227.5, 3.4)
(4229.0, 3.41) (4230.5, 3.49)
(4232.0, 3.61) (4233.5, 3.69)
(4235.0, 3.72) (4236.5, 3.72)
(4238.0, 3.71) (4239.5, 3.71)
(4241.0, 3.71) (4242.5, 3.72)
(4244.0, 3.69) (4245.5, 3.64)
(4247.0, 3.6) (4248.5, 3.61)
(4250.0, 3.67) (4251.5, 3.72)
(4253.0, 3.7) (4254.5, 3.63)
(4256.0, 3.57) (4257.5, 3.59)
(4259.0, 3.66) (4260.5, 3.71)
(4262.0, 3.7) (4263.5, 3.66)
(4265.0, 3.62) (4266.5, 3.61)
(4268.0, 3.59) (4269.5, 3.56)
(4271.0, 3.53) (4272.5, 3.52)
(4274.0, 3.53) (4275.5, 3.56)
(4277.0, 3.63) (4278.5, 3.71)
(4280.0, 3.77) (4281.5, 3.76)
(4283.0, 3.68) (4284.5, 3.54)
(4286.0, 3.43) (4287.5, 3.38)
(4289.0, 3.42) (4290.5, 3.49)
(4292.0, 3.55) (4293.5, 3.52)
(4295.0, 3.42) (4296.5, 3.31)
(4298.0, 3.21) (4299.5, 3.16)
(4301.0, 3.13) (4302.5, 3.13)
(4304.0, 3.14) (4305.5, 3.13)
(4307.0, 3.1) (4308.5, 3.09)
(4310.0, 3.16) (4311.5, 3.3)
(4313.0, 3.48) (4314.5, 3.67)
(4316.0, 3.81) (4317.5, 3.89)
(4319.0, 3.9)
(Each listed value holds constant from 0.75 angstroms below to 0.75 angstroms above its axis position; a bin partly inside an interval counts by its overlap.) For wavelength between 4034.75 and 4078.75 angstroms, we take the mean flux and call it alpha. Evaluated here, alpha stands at 3.55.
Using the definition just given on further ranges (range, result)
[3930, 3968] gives 2.51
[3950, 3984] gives 2.64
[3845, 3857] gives 2.57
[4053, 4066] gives 3.47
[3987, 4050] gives 3.54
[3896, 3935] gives 2.78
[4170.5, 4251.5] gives 3.61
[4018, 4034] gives 3.54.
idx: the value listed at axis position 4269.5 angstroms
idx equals 3.56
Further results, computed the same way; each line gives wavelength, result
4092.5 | 3.81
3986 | 3.26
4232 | 3.61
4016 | 3.52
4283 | 3.68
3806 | 2.98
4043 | 3.7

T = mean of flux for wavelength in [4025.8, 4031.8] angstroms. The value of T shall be 3.56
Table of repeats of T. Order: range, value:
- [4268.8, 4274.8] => 3.54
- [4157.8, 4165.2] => 3.54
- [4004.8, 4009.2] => 3.37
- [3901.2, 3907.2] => 2.91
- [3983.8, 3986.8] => 3.24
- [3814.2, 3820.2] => 2.61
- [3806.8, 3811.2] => 2.95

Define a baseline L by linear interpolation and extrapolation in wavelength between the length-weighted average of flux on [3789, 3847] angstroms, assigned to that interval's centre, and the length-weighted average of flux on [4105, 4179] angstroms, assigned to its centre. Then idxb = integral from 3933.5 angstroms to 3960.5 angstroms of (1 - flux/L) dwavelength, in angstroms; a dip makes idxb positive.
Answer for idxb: 2.23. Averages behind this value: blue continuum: 2.51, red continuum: 3.44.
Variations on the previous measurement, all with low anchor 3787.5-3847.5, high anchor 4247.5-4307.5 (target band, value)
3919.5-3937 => 2.89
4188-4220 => -3.73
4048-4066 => -3.19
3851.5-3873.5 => 1.47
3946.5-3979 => 2.54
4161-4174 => -0.39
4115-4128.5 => -1.37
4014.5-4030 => -3.03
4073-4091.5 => -3.75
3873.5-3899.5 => 0.85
